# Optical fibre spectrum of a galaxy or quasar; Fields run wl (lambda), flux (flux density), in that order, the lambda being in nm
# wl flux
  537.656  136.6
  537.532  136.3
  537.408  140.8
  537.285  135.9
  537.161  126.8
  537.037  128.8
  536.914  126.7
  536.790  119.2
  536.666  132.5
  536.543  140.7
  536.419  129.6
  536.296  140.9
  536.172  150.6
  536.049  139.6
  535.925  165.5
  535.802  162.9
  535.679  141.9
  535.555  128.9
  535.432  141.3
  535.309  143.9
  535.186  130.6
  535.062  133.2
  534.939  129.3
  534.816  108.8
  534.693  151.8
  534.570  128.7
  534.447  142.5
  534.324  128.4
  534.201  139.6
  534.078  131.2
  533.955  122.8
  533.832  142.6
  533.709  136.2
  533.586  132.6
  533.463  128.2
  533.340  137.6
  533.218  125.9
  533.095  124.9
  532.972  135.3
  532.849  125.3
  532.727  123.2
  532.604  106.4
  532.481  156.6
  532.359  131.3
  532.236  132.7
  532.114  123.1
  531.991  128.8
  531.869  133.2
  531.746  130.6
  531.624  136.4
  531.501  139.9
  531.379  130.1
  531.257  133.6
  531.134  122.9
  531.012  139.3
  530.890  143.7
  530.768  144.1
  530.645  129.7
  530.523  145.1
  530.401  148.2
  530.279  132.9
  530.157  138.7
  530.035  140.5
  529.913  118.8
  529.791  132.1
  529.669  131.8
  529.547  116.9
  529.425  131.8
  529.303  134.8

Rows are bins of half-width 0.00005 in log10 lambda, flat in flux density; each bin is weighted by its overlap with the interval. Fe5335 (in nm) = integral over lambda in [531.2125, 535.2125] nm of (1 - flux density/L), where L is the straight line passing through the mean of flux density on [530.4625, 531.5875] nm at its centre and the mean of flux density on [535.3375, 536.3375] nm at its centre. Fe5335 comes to 0.27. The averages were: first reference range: 136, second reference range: 146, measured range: 132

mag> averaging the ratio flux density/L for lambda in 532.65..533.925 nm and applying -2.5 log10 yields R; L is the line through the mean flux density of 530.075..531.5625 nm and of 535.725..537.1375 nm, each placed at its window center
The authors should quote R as 0.062 mag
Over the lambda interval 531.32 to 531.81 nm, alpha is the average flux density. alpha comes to 134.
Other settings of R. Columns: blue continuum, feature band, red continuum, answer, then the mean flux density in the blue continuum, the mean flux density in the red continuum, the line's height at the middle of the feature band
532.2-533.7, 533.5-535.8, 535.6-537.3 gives -0.004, 130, 139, 134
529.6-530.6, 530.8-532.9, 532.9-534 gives 0.016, 136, 132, 134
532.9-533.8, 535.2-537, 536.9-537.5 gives -0.061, 132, 133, 132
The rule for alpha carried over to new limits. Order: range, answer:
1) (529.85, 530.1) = 130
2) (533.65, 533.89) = 139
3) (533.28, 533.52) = 133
